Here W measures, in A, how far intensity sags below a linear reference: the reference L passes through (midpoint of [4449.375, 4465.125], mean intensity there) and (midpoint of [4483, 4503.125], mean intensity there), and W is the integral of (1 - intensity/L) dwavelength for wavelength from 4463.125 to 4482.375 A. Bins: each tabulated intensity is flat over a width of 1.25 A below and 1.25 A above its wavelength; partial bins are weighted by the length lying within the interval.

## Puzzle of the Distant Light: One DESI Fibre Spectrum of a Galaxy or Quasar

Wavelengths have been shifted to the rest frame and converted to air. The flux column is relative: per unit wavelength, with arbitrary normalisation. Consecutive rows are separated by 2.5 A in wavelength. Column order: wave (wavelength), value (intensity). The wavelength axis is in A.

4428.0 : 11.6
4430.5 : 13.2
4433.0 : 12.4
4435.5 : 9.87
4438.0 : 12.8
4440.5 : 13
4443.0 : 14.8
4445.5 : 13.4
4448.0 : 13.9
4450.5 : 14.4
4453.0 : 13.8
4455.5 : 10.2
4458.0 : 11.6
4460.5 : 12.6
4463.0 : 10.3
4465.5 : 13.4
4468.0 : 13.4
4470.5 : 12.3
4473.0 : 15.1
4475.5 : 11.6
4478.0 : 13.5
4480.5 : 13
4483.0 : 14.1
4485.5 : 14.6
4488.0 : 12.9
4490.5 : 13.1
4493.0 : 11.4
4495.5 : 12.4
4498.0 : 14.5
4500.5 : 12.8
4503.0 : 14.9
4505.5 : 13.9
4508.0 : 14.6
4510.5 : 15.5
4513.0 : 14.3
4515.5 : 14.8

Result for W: -0.6 A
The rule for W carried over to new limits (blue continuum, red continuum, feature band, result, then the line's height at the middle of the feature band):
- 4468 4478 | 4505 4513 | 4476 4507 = 1.2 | 13.9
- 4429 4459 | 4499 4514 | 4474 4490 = 0.5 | 13.7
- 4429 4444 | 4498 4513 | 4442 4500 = 1.8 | 13.5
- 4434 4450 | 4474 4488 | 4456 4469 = 1.1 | 13.2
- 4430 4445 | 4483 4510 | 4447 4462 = 0.3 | 12.9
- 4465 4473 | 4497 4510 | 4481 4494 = 0.5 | 13.8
